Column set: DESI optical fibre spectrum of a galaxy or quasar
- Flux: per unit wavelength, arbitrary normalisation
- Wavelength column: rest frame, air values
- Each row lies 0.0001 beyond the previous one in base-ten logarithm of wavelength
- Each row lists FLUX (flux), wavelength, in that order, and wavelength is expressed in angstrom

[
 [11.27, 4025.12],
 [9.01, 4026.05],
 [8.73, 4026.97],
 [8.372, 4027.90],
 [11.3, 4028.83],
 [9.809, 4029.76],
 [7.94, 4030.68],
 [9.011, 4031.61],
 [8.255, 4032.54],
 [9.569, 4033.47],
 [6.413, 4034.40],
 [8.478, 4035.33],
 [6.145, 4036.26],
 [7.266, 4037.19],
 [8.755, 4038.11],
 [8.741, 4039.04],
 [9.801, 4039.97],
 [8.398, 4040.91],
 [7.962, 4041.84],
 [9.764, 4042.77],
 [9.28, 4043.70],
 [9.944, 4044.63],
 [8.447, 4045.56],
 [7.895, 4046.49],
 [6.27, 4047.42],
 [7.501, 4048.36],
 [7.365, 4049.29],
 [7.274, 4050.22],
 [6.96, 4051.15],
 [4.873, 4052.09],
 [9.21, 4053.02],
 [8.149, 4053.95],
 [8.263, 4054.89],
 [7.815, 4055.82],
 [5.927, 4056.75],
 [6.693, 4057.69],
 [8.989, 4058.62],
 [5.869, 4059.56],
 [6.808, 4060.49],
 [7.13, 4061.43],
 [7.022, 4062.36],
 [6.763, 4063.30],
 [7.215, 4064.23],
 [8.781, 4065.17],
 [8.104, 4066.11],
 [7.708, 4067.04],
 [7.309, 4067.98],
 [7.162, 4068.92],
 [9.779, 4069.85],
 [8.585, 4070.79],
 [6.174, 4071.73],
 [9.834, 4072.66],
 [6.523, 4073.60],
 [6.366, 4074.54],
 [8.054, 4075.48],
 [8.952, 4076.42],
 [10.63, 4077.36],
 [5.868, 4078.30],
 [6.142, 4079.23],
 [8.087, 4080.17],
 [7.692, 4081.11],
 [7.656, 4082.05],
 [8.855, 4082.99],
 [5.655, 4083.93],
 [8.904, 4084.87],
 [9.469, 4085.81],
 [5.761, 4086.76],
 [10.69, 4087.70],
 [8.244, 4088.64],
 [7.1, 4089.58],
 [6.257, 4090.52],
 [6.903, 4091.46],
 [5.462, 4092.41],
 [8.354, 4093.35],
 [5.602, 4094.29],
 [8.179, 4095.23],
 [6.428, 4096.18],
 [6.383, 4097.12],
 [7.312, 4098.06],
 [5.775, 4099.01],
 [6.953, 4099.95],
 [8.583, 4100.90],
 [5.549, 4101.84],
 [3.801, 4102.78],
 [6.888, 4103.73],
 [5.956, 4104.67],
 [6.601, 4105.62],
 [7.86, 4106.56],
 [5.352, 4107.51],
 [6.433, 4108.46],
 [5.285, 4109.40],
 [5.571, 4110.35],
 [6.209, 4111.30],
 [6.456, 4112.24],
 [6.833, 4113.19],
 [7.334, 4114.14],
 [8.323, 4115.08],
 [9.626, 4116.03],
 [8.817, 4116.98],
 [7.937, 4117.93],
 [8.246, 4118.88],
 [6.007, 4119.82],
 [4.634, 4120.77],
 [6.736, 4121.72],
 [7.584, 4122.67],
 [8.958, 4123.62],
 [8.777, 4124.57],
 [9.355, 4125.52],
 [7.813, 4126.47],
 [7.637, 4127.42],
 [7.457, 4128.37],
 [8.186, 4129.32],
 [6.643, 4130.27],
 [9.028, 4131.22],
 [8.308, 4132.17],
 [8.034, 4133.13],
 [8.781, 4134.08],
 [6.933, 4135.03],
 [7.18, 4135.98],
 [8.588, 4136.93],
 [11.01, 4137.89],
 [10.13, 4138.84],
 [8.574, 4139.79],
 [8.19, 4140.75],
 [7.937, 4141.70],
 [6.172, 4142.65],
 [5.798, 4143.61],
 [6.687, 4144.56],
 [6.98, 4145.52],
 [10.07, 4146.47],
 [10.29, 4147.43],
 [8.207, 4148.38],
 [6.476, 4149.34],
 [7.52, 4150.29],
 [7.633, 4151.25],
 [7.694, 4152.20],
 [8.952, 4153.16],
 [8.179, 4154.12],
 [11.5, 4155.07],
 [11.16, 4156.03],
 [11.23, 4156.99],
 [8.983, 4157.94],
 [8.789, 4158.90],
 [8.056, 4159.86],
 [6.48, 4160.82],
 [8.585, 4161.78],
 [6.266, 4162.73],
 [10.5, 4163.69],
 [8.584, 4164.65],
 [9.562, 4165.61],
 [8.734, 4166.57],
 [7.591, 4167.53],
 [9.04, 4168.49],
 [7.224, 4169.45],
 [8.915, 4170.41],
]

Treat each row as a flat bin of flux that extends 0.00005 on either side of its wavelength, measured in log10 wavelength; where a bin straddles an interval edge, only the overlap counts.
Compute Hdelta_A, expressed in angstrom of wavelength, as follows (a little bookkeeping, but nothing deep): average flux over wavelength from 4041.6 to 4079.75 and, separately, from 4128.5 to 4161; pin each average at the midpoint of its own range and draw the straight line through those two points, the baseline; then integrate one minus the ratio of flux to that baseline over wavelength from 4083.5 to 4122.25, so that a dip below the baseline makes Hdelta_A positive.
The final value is 5.26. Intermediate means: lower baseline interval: 7.69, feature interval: 6.94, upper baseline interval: 8.37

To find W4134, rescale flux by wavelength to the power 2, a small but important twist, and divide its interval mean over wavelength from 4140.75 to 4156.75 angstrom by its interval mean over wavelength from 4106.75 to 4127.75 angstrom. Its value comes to 1.15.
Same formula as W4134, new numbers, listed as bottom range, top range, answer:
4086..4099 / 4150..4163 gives 1.26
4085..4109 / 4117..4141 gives 1.18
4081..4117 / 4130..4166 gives 1.23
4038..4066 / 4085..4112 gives 0.89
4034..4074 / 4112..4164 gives 1.10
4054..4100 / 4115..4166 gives 1.14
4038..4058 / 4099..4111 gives 0.80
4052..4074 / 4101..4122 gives 0.90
